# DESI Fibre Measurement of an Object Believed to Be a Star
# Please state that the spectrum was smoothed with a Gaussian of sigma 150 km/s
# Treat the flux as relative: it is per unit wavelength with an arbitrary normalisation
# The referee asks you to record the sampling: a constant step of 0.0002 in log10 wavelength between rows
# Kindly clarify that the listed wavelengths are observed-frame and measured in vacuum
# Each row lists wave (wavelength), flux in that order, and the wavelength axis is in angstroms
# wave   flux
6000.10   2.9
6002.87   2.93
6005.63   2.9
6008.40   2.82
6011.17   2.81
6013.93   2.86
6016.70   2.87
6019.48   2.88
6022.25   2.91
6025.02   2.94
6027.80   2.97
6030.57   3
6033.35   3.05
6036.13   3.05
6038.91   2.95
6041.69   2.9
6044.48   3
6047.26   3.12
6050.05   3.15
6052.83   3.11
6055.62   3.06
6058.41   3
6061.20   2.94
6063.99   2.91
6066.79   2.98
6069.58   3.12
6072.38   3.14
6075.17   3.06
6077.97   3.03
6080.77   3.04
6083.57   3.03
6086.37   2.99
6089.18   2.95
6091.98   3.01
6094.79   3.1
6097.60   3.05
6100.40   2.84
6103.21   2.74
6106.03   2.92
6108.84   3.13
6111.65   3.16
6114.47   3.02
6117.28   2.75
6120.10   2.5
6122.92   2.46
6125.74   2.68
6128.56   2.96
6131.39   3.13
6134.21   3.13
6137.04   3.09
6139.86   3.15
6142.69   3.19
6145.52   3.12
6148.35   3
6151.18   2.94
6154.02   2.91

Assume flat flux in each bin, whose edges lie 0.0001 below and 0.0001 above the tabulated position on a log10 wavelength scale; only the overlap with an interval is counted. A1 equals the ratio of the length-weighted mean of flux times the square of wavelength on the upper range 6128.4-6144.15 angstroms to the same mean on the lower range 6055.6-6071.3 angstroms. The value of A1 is 1.1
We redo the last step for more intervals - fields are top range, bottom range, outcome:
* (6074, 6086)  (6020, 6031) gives 1.05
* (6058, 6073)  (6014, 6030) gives 1.05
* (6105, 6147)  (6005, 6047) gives 1.04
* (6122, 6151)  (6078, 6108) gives 1.02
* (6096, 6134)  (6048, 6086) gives 0.96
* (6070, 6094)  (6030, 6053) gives 1.01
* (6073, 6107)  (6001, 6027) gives 1.06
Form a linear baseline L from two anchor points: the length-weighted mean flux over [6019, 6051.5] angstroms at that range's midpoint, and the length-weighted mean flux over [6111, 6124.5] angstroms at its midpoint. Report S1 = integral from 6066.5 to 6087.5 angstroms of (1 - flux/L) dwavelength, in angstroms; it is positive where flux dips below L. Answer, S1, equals -1.3 angstroms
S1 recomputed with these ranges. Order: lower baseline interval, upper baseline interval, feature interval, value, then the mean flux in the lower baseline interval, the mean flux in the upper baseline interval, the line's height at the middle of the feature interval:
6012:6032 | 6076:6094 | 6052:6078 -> -0.4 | 2.92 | 3.01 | 2.98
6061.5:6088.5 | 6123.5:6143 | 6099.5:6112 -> 0.3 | 3.03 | 3.01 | 3.02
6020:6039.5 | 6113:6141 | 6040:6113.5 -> -2.1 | 2.98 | 2.89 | 2.93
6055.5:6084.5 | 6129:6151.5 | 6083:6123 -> 1.8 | 3.03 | 3.1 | 3.06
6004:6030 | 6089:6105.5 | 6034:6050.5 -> -0.7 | 2.89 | 2.95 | 2.91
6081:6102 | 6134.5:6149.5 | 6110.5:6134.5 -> 1.7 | 3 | 3.11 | 3.07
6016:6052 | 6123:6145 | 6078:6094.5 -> -0.1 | 2.99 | 3.01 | 3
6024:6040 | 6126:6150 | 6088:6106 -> 0.6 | 3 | 3.07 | 3.04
